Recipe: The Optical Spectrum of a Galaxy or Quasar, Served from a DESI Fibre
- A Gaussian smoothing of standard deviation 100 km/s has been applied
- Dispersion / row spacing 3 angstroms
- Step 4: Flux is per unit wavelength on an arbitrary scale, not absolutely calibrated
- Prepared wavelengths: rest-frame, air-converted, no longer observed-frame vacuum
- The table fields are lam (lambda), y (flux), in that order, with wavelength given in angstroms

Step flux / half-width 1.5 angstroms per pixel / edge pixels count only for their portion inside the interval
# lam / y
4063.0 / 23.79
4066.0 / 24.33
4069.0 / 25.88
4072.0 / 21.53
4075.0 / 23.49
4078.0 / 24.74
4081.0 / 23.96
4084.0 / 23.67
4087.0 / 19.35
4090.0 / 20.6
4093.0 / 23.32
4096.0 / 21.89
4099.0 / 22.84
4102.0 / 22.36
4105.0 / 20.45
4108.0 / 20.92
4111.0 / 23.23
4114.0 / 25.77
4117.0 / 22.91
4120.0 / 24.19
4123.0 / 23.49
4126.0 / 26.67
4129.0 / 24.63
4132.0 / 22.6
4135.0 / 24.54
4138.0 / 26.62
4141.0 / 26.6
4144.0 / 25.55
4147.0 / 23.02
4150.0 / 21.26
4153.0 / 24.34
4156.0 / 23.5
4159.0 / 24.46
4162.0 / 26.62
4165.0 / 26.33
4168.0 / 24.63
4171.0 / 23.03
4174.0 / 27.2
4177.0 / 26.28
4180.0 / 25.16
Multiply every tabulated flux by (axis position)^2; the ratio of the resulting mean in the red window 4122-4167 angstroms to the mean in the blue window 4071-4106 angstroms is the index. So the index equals 1.1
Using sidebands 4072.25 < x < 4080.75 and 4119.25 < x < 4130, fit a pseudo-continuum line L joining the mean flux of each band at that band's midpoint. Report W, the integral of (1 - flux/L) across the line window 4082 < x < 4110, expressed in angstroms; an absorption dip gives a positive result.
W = 2.7 angstroms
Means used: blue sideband 23.7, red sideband 24.8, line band 21.8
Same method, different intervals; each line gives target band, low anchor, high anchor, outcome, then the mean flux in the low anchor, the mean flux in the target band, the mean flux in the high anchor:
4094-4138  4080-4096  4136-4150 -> 0.3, 22.1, 23.4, 25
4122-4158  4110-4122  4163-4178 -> 0.4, 24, 24.4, 25.5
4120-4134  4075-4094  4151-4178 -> -0.2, 22.7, 24.3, 25.1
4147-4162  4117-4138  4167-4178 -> 0.8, 24.4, 23.7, 25.3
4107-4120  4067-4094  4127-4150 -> 0.3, 23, 23.4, 24.6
